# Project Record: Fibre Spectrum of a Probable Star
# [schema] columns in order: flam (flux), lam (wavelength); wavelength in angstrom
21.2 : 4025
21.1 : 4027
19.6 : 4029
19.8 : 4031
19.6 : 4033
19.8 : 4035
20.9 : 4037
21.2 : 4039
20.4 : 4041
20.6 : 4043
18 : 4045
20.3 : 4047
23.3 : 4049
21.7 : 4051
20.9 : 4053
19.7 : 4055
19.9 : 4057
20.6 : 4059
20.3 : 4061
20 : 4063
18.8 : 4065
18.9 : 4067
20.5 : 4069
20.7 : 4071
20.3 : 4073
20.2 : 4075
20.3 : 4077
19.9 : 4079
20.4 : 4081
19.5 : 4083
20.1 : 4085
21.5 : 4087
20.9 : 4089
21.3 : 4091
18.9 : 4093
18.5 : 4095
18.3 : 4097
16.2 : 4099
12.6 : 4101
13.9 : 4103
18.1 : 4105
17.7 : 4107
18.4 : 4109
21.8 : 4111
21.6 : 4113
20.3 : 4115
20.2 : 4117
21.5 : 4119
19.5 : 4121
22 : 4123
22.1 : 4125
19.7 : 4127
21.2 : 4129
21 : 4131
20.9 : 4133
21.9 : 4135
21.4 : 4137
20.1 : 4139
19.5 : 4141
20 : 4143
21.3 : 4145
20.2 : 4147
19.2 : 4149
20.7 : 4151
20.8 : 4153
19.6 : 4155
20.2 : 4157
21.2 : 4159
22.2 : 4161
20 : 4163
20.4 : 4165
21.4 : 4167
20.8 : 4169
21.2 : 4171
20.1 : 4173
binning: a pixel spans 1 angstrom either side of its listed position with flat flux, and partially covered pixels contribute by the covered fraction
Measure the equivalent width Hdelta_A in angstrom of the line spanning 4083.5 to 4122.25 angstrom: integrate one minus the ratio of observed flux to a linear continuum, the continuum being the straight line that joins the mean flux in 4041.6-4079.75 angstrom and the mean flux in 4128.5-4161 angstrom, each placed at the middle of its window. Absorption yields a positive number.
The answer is 2.7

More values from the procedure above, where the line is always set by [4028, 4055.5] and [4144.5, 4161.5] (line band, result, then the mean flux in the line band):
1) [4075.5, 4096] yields 0.3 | 20.1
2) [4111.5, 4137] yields -0.6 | 21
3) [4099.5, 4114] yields 2.0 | 17.7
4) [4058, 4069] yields 0.4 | 19.8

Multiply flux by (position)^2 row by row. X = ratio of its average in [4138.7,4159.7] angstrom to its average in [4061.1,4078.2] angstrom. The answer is 1.05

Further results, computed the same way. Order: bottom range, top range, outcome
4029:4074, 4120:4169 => 1.07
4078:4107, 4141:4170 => 1.14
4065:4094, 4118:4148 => 1.06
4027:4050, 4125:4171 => 1.07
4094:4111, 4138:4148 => 1.21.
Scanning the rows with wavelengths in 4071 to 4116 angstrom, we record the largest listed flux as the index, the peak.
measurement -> 21.8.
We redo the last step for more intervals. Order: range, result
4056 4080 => 20.7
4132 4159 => 21.9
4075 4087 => 21.5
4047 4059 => 23.3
